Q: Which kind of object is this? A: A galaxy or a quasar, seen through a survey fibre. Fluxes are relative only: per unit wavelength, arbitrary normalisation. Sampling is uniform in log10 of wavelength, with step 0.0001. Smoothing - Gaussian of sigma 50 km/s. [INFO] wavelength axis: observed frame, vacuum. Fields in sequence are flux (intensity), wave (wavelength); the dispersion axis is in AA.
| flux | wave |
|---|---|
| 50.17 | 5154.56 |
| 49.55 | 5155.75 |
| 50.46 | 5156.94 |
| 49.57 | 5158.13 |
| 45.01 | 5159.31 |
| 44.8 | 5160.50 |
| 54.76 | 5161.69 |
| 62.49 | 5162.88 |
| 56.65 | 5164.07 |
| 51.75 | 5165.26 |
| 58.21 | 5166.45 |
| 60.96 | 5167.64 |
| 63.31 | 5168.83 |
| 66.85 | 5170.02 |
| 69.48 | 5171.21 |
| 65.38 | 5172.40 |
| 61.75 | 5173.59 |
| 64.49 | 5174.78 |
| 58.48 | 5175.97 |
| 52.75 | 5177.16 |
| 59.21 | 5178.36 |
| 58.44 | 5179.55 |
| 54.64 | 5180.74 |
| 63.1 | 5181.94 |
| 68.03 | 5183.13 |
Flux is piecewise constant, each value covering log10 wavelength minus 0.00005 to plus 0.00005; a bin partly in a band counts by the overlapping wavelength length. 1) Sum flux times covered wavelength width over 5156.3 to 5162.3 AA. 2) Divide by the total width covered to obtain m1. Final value 48.9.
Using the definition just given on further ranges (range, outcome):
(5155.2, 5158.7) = 49.8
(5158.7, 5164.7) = 52.7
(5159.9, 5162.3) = 49.7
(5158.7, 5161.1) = 45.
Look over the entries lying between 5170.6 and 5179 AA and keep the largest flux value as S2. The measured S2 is 69.48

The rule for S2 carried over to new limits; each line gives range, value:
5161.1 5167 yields 62.49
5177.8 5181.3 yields 59.21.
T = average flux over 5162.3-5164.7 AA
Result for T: 59.4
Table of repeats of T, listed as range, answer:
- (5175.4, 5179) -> 56.8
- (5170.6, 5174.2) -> 65.6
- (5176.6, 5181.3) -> 56.3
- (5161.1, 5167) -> 56.7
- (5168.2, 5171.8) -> 66.5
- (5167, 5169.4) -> 62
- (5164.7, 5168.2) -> 57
